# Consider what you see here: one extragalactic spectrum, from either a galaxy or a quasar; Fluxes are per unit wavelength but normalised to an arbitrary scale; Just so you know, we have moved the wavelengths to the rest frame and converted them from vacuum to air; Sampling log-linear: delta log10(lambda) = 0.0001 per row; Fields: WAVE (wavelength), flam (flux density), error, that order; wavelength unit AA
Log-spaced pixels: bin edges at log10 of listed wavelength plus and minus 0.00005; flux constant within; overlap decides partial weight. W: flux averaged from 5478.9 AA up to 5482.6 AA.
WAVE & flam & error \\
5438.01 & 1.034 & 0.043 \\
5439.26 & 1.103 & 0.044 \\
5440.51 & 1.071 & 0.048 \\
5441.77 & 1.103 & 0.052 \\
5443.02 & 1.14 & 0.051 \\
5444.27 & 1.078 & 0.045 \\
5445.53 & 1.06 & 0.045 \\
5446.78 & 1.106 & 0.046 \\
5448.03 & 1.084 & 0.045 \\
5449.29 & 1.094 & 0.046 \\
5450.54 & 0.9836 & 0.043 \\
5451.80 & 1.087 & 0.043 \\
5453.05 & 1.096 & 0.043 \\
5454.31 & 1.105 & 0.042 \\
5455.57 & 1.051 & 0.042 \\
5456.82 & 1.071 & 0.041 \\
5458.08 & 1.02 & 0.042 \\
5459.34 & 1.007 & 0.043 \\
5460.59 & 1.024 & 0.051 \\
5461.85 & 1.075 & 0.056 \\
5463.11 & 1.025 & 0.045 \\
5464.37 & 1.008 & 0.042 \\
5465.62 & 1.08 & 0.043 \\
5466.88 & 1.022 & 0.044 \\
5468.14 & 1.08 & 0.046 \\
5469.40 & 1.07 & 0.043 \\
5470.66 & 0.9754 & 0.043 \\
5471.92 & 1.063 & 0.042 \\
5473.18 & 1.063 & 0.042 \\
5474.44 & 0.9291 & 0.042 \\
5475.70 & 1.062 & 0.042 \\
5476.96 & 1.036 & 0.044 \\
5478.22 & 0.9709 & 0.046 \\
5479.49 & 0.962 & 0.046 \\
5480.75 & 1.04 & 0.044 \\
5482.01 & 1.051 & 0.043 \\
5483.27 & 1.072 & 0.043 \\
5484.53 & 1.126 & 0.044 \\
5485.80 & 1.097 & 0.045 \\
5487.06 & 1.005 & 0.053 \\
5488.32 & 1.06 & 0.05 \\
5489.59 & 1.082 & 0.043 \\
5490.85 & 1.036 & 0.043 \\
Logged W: 1.02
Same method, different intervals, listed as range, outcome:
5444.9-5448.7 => 1.08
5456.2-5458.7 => 1.04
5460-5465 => 1.03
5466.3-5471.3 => 1.04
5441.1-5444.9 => 1.11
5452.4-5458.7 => 1.07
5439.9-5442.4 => 1.09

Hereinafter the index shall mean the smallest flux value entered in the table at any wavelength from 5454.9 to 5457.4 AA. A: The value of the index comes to 1.051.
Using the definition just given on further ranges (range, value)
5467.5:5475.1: 0.9291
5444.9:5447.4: 1.06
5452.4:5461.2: 1.007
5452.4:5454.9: 1.096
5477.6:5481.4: 0.962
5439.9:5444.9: 1.071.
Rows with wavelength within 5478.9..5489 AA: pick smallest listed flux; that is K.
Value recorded 0.962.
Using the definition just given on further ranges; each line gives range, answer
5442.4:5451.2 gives 0.9836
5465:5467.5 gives 1.022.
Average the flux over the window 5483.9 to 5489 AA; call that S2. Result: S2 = 1.07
